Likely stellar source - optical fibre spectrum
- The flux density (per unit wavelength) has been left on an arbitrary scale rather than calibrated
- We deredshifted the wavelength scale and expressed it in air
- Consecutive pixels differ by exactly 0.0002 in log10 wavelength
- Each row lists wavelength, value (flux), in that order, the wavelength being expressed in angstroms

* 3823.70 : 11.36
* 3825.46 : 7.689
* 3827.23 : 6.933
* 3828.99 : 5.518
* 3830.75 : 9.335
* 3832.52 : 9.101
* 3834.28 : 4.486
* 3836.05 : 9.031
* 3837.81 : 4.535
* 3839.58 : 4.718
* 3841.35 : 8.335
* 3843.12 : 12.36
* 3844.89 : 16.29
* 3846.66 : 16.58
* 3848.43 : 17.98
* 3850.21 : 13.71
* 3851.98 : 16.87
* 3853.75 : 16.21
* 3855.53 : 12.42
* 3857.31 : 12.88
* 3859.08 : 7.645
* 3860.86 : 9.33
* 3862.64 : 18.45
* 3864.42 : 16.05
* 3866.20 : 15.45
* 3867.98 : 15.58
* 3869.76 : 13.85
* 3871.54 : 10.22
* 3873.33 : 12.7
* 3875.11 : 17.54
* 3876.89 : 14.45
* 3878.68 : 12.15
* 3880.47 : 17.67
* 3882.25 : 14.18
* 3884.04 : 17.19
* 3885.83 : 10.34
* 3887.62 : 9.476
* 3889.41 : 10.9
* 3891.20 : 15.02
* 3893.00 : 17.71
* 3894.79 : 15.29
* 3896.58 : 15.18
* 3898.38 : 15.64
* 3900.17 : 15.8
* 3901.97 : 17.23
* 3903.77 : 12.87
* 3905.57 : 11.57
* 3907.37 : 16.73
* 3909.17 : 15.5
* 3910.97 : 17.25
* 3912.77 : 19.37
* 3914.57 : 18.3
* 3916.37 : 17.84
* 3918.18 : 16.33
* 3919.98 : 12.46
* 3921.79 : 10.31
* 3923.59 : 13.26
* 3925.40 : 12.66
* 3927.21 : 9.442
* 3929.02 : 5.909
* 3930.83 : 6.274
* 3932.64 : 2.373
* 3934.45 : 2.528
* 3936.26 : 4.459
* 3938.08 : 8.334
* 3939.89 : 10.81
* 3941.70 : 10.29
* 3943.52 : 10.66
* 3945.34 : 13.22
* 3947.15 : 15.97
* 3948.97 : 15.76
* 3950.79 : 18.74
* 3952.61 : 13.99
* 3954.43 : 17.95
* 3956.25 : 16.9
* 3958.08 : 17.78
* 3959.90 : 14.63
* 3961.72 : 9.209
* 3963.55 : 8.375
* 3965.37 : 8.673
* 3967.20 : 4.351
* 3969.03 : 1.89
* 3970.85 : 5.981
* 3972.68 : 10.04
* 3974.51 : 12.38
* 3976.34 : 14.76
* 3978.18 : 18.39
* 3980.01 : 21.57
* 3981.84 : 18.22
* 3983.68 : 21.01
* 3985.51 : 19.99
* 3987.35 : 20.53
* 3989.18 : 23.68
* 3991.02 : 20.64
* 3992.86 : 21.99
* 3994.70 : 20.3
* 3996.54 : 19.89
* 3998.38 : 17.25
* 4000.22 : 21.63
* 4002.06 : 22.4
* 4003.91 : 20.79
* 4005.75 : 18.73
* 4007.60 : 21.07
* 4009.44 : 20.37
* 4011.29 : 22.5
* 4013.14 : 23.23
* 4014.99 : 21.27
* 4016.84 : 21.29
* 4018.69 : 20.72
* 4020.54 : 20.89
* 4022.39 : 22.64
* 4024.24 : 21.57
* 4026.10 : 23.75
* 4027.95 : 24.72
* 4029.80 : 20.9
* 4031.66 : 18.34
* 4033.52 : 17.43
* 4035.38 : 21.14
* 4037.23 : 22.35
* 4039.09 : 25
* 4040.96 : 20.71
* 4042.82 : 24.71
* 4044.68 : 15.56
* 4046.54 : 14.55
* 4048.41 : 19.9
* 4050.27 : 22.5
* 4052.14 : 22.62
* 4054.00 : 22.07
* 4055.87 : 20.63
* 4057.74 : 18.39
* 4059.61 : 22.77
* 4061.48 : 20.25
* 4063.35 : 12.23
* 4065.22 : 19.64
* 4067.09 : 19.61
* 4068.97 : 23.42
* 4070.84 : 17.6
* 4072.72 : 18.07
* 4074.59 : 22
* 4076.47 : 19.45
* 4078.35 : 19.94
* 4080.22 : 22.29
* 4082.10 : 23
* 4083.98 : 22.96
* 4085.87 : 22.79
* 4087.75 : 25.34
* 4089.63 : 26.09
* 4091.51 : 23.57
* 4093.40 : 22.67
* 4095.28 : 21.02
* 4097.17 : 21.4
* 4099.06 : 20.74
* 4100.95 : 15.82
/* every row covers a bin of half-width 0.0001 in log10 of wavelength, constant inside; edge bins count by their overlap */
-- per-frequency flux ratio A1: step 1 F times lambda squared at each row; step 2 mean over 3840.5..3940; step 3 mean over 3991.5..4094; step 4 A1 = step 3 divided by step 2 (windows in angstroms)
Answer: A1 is 1.7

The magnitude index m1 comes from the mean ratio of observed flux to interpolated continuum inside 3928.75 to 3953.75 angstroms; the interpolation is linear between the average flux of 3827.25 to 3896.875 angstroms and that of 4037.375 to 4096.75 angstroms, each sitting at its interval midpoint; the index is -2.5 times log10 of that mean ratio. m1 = 0.50 mag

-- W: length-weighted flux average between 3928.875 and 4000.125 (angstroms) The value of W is 13.7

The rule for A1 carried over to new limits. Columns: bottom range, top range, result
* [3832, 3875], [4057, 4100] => 1.90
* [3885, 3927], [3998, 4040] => 1.55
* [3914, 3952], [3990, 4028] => 1.97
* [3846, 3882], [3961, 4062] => 1.42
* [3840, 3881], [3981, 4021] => 1.60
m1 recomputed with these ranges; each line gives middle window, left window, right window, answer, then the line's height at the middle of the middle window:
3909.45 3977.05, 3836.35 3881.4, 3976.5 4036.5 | 0.441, 17.6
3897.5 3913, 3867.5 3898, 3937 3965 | -0.130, 13.9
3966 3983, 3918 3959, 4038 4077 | 0.186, 14.1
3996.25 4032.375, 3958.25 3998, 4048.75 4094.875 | -0.210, 17.5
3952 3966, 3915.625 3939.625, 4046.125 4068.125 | -0.148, 11.9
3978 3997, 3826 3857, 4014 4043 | -0.076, 19.3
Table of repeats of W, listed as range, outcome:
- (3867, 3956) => 13.3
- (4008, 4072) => 20.7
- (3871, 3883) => 14.2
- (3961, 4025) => 17.7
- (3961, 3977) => 8.3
